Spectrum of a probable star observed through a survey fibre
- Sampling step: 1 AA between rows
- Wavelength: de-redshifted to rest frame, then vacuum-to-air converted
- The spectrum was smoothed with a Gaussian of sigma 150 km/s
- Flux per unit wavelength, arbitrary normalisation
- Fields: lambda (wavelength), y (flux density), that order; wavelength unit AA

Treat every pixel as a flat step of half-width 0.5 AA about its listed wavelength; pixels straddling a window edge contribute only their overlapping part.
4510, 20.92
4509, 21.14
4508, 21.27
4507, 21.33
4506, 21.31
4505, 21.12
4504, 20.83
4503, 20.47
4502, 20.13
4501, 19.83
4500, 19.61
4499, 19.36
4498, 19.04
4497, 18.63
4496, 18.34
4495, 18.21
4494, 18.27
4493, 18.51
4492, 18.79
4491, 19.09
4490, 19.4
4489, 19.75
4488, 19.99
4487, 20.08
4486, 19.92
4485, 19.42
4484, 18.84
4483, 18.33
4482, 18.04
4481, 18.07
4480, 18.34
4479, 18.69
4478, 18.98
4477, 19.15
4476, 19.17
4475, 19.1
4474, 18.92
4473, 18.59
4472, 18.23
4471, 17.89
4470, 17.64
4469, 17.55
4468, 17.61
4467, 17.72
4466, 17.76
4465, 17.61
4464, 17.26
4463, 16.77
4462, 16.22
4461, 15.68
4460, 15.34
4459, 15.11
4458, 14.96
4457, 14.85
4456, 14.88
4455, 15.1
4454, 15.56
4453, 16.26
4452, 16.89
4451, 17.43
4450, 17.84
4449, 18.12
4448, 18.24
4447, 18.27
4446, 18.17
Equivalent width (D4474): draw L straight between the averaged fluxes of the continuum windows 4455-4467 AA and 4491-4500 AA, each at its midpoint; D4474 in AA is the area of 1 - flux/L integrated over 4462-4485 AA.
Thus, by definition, -1.5 AA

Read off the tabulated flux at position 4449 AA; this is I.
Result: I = 18.12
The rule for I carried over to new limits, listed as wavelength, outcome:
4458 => 14.96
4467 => 17.72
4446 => 18.17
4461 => 15.68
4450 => 17.84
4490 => 19.4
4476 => 19.17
